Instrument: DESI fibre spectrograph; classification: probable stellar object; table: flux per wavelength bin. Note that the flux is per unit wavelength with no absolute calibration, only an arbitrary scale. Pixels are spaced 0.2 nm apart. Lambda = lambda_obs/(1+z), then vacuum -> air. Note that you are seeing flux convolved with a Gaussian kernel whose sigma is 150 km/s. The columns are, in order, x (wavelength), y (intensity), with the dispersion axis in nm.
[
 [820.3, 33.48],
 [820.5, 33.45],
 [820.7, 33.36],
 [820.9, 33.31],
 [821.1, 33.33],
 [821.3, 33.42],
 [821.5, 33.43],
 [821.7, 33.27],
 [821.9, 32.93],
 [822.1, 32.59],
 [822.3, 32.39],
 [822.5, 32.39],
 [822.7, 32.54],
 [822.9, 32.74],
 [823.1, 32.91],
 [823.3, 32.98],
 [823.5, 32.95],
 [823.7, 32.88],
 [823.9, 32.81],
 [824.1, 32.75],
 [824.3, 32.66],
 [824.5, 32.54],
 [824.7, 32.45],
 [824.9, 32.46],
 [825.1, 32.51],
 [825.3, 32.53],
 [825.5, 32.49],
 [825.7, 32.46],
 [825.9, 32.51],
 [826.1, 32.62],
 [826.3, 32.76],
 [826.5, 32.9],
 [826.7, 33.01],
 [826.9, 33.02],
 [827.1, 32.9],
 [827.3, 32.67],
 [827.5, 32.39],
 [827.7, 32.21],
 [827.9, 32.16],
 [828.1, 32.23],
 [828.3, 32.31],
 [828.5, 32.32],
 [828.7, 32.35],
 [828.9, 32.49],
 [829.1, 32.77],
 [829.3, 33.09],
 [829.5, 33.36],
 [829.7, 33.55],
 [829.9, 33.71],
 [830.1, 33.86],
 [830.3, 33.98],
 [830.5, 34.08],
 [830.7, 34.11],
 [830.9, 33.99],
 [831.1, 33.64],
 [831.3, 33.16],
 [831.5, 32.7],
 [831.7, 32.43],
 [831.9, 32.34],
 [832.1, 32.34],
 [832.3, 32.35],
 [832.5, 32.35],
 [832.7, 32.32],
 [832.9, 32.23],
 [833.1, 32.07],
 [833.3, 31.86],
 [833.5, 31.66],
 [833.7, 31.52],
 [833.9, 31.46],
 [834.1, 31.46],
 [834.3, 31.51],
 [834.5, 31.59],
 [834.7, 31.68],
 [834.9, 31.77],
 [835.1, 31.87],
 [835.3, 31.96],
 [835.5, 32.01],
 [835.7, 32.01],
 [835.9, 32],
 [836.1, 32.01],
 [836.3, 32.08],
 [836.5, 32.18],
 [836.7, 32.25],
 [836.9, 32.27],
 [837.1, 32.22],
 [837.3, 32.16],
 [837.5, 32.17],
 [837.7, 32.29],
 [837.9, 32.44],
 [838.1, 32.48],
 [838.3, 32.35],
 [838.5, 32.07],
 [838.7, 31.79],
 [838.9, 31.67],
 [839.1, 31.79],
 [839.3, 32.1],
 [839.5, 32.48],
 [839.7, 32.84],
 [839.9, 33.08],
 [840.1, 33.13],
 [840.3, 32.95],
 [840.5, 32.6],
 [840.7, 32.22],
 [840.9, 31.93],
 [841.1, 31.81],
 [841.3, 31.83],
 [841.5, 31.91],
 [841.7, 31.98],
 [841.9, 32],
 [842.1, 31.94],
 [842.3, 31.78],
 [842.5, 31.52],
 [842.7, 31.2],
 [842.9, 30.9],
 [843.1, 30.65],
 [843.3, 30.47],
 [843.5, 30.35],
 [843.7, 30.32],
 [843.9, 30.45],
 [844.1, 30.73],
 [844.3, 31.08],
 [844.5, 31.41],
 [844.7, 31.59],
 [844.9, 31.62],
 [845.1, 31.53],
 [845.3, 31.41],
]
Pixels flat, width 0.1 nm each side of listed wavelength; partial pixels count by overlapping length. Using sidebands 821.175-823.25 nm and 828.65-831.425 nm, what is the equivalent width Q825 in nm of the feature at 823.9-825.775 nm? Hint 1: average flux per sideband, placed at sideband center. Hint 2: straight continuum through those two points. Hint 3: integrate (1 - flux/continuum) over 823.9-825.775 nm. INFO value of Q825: 0.03 nm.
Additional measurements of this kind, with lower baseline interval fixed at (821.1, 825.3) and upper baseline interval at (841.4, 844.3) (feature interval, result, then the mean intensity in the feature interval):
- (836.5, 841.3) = -0.12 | 32.3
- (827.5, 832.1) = -0.11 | 33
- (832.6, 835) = 0.01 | 31.8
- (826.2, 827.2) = -0.01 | 32.9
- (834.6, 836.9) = -0.02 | 32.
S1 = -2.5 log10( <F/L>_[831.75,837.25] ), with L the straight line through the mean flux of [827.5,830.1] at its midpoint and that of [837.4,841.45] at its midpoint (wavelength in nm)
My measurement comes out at 0.02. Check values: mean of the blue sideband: 32.7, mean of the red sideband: 32.3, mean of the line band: 32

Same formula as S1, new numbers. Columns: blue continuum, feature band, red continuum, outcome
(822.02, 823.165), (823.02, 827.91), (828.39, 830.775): 0.01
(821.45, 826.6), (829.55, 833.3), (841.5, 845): -0.03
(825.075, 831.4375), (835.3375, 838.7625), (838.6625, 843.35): 0.00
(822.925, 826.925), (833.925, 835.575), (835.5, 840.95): 0.02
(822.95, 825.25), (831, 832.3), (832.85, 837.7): -0.02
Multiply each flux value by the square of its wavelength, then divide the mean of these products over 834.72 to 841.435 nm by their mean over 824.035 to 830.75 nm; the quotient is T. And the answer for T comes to 1.01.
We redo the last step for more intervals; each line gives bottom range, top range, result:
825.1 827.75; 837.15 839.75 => 1.01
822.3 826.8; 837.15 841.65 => 1.02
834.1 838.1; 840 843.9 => 1.00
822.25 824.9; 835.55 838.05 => 1.02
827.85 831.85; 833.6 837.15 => 0.98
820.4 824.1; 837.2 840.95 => 1.02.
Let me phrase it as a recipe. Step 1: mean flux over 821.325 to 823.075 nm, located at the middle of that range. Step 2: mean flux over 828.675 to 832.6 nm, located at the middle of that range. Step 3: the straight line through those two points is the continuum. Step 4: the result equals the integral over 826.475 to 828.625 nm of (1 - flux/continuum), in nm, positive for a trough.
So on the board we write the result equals 0.03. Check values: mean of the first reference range 32.8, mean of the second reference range 33.1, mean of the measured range 32.5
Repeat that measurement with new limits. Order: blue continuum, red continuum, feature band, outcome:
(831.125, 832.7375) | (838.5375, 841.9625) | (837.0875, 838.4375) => 0.002 nm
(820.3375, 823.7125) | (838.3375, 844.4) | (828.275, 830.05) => -0.022 nm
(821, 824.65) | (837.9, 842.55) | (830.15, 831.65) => -0.050 nm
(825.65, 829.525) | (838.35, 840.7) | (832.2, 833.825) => 0.024 nm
